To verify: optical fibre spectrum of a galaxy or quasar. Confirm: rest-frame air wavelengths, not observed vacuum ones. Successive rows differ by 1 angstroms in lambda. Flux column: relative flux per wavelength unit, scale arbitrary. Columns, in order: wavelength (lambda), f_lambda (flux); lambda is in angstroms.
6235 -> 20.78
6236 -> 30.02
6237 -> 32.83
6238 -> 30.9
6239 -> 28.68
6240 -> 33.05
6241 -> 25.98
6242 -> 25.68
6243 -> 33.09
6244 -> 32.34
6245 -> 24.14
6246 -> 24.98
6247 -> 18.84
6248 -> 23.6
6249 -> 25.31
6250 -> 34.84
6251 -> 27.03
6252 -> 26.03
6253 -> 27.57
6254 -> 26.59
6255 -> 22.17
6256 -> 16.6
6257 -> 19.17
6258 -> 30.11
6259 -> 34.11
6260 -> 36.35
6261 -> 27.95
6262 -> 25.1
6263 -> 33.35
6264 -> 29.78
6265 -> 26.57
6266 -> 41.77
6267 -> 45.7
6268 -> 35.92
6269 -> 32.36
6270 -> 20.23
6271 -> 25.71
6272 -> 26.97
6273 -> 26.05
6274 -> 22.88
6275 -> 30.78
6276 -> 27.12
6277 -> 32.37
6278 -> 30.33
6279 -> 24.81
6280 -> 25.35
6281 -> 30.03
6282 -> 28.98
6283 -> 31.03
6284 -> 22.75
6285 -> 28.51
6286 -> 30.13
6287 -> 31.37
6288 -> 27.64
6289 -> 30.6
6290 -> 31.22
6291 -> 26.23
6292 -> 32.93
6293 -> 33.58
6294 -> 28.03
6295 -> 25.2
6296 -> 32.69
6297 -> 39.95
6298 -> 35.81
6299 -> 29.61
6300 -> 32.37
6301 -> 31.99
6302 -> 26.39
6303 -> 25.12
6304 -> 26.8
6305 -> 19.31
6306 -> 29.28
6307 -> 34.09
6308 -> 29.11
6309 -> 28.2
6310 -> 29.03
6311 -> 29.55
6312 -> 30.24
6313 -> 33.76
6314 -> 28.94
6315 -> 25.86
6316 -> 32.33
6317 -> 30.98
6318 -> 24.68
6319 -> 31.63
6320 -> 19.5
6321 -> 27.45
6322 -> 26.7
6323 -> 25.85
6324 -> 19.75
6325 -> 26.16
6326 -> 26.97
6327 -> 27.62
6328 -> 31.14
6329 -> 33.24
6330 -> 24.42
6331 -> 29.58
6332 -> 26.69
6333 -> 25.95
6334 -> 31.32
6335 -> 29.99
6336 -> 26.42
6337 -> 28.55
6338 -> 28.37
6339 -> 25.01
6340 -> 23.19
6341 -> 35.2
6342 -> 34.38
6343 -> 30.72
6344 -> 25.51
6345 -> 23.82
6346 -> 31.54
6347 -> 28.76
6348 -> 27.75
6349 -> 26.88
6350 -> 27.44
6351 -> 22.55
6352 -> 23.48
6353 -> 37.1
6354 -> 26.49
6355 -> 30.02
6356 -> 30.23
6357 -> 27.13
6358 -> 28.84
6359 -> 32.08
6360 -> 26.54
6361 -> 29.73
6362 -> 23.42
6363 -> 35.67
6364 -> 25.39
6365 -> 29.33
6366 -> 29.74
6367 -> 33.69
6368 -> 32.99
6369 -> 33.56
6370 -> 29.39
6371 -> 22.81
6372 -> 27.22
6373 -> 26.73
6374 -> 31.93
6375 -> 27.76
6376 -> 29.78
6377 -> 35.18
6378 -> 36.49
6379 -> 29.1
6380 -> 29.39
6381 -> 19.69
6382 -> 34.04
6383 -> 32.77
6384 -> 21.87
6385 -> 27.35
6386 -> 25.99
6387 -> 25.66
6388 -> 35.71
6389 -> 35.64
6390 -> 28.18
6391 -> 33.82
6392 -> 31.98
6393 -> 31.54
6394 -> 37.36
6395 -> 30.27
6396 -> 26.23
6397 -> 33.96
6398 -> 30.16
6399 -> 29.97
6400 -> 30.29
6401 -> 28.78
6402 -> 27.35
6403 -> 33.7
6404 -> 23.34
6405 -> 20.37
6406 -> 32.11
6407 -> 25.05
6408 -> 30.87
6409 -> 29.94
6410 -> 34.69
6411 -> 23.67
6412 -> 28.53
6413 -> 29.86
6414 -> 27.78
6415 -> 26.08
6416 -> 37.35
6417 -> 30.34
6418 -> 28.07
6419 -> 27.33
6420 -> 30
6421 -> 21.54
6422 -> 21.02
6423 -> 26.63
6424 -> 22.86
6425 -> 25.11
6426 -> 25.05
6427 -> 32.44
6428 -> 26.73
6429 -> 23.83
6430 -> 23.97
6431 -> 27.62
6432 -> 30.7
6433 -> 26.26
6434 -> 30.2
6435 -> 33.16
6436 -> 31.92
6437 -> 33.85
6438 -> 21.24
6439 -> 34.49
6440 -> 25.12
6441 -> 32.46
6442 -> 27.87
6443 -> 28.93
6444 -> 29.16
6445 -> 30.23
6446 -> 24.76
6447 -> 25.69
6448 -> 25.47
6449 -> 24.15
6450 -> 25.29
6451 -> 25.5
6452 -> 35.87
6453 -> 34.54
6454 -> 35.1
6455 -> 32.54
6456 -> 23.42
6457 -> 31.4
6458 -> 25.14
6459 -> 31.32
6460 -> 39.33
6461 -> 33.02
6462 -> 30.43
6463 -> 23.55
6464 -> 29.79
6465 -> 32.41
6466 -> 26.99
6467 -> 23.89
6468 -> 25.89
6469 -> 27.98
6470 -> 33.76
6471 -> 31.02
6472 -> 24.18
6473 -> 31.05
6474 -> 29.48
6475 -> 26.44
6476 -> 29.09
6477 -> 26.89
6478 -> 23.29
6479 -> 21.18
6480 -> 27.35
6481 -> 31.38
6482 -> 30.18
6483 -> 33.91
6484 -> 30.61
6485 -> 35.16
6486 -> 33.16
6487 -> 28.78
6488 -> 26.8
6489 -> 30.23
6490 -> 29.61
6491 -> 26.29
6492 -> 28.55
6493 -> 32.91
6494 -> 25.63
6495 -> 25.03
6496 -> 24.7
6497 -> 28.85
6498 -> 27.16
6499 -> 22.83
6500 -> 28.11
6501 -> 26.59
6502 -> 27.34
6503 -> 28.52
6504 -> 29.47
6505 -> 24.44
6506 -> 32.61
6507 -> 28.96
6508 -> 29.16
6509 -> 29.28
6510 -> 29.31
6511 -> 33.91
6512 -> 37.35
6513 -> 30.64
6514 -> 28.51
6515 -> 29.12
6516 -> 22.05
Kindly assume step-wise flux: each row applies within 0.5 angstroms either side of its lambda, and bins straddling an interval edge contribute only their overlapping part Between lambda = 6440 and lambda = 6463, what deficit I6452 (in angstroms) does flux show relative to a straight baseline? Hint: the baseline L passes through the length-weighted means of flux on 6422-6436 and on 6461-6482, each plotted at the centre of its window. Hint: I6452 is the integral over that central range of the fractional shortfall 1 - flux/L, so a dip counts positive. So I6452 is -1.5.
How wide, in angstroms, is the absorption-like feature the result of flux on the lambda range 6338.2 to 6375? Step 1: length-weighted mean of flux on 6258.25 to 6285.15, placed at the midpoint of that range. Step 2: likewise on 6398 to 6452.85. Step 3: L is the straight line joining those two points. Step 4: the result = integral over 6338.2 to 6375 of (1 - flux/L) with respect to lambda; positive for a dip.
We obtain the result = 0.1 angstroms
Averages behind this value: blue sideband 29.8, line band 28.8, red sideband 28.1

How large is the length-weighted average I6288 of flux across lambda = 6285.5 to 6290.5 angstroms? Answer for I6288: 30.2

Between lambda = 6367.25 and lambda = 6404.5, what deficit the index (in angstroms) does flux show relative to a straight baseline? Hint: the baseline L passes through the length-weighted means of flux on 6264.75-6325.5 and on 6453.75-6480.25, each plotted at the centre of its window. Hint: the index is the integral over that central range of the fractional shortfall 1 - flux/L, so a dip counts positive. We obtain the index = -1.38 angstroms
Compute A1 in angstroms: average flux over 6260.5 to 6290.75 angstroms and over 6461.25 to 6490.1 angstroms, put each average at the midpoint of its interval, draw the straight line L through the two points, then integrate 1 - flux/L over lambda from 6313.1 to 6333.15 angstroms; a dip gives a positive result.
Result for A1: 1.3 angstroms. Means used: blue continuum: 29.4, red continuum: 28.8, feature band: 27.4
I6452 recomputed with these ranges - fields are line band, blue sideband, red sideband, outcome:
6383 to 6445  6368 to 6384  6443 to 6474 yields 1.2 angstroms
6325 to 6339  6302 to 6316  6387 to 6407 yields 0.3 angstroms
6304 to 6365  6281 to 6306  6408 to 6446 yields 2.0 angstroms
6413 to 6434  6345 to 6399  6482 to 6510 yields 1.5 angstroms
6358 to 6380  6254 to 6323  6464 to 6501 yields -0.9 angstroms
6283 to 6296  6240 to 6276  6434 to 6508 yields -0.4 angstroms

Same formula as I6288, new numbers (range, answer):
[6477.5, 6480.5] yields 23.9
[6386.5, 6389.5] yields 32.3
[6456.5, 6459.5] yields 29.3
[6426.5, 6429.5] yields 27.7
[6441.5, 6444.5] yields 28.7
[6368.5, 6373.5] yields 27.9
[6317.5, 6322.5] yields 26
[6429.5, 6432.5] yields 27.4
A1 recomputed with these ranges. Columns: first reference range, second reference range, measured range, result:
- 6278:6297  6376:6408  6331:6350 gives 0.8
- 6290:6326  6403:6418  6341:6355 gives 0.1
